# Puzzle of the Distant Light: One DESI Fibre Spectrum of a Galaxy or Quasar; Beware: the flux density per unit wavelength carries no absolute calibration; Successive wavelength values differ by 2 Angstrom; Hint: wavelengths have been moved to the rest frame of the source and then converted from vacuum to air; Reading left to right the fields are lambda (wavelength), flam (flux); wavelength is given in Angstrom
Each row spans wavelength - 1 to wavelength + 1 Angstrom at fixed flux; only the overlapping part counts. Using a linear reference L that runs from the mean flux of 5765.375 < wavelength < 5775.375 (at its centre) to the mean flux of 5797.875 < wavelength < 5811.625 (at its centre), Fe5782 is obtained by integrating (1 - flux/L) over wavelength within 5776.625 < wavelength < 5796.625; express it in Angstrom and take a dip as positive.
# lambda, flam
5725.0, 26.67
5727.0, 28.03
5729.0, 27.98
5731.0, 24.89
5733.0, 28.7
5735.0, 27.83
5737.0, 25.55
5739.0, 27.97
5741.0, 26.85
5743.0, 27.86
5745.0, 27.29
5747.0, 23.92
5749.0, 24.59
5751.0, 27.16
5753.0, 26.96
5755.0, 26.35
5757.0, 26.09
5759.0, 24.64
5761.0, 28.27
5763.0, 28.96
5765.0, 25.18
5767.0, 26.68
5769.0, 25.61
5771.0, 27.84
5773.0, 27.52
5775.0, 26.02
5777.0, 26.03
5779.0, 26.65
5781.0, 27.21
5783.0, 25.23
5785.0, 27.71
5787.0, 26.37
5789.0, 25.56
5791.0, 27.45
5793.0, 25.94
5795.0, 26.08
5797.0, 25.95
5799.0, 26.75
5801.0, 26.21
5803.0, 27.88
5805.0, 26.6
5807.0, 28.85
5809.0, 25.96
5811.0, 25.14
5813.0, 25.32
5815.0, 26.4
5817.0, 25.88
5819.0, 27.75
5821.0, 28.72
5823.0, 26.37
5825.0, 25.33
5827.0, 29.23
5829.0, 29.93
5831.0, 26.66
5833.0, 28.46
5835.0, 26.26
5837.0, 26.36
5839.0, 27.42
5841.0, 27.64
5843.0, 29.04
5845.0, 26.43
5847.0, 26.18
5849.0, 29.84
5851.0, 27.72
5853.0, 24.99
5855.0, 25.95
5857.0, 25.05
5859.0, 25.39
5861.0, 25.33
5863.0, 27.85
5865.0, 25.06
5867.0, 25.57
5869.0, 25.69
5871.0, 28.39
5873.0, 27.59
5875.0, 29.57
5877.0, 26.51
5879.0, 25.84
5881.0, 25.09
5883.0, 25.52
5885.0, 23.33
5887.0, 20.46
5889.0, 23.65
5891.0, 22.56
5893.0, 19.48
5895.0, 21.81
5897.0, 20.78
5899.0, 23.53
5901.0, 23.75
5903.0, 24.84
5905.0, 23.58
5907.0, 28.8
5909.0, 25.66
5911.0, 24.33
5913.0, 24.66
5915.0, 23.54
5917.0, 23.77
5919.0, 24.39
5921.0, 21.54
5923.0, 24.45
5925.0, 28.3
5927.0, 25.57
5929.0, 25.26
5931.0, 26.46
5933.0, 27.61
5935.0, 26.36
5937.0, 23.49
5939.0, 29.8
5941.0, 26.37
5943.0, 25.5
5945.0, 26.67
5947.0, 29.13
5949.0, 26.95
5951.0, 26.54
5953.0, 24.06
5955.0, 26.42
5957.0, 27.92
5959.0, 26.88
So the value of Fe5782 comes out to 0.2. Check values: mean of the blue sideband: 26.7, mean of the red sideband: 26.8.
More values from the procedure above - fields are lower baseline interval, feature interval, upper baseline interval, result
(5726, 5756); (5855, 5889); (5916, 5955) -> 0.65 Angstrom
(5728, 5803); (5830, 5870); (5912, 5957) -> -0.66 Angstrom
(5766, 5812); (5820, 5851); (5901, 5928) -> -1.99 Angstrom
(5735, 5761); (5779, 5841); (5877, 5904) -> -4.51 Angstrom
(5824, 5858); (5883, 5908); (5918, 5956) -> 3.20 Angstrom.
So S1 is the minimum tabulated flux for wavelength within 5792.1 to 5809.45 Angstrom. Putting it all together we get 25.94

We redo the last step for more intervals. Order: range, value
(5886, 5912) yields 19.48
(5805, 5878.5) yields 24.99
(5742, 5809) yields 23.92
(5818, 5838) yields 25.33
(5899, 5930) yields 21.54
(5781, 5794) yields 25.23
